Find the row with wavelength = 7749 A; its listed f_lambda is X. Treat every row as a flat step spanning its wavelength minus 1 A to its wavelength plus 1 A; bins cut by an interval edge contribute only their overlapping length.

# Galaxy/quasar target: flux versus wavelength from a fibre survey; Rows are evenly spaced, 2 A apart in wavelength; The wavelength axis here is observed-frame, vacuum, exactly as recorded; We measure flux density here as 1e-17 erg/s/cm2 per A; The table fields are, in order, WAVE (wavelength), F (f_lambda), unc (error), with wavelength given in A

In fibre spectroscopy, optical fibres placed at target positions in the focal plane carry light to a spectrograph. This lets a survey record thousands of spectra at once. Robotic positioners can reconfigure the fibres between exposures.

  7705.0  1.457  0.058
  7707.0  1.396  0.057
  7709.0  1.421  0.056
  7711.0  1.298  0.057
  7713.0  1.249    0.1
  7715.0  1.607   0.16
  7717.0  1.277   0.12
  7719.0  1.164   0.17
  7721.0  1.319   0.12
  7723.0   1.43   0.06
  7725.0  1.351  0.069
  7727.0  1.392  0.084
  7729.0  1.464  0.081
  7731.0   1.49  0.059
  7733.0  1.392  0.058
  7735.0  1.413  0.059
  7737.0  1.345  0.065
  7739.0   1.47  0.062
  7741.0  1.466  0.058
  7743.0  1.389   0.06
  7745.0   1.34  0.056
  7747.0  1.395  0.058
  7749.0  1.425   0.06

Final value 1.425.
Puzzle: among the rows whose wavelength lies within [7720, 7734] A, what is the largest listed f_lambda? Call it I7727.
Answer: 1.49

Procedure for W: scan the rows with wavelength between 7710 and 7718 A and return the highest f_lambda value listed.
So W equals 1.607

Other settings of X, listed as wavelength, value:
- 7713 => 1.249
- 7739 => 1.47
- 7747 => 1.395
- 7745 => 1.34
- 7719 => 1.164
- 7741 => 1.466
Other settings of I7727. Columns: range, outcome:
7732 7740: 1.47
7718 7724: 1.43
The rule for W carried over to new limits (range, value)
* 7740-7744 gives 1.466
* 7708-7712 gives 1.421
